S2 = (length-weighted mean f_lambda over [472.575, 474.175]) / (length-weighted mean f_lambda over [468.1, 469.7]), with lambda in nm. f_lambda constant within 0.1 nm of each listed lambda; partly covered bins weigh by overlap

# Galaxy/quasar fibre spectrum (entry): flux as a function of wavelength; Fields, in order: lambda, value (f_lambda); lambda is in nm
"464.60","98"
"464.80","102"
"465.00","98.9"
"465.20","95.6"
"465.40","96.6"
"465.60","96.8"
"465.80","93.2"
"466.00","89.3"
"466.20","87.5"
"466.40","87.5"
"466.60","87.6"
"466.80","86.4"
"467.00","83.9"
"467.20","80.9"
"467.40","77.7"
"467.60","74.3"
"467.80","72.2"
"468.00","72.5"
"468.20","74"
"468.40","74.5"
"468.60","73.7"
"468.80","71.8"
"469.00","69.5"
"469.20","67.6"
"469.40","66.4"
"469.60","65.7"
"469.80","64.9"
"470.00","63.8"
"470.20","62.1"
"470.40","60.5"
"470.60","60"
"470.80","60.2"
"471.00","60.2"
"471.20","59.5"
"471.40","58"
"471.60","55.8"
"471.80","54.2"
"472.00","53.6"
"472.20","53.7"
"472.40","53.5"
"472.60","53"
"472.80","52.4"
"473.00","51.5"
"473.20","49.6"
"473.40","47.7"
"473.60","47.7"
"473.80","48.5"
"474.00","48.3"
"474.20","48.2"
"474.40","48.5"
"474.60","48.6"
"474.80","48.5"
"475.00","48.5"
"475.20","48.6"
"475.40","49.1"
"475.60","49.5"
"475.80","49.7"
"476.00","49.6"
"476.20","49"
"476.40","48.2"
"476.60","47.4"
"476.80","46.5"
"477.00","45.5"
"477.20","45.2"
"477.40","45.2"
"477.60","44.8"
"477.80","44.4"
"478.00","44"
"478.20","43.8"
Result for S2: 0.7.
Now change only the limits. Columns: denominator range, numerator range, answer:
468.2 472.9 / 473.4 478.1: 0.77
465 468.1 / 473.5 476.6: 0.57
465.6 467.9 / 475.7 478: 0.55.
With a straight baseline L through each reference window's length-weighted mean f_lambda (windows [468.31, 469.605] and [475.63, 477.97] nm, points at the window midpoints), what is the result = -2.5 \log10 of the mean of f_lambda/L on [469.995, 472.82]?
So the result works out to 0.10 mag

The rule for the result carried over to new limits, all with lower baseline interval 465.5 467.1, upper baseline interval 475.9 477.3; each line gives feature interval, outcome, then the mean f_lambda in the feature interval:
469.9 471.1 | 0.178 mag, 61.1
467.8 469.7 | 0.122 mag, 70.7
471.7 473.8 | 0.217 mag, 51.5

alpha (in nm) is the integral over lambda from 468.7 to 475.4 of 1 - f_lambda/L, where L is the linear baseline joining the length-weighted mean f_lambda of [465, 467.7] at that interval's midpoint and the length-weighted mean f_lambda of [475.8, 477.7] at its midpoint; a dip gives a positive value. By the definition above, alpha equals 0.975 nm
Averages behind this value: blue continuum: 87.9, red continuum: 47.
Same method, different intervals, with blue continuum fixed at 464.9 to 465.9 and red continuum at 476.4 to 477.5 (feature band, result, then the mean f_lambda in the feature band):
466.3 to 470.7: 0.55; 72.6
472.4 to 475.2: 0.48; 49.4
